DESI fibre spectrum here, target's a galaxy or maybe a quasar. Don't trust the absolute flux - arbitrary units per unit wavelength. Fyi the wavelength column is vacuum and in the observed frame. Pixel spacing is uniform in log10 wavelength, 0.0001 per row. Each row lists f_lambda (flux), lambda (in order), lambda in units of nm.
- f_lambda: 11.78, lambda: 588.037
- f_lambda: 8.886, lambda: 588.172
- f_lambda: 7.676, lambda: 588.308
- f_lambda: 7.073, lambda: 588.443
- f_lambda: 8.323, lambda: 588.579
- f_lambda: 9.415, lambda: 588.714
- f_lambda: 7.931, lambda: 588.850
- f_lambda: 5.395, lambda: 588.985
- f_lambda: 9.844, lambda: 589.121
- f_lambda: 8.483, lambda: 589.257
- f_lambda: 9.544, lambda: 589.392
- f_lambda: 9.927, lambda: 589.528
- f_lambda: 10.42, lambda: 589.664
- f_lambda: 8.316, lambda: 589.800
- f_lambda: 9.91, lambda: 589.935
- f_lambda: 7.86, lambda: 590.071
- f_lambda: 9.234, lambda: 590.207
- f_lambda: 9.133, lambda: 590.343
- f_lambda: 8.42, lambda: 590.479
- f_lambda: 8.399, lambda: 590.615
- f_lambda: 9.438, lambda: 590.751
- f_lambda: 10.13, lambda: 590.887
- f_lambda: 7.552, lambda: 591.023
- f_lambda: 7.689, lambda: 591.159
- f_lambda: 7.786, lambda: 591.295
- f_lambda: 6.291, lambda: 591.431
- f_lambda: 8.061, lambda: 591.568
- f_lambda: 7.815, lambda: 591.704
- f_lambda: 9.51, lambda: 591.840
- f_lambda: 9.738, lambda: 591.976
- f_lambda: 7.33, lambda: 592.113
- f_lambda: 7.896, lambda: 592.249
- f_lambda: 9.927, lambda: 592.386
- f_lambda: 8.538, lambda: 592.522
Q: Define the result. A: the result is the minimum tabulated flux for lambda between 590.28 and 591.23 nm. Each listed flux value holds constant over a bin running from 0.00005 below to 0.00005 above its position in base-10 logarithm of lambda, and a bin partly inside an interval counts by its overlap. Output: 7.552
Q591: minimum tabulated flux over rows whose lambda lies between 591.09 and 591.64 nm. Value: 6.291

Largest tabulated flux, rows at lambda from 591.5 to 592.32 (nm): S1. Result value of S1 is 9.738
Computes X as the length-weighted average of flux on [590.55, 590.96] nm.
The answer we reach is 9.31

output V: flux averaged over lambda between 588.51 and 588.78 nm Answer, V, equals 8.86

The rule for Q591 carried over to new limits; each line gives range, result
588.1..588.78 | 7.073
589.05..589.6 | 8.483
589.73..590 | 8.316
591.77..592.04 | 9.51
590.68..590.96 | 9.438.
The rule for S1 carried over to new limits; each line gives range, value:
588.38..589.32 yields 9.844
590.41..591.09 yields 10.13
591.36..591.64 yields 8.061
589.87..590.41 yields 9.91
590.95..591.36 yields 7.786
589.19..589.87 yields 10.42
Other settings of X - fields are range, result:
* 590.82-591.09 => 8.84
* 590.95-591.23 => 7.68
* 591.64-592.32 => 8.46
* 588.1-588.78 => 8.3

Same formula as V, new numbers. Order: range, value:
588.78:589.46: 8.24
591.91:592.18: 8.51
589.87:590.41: 9.02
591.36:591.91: 7.93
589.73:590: 9.13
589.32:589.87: 9.56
